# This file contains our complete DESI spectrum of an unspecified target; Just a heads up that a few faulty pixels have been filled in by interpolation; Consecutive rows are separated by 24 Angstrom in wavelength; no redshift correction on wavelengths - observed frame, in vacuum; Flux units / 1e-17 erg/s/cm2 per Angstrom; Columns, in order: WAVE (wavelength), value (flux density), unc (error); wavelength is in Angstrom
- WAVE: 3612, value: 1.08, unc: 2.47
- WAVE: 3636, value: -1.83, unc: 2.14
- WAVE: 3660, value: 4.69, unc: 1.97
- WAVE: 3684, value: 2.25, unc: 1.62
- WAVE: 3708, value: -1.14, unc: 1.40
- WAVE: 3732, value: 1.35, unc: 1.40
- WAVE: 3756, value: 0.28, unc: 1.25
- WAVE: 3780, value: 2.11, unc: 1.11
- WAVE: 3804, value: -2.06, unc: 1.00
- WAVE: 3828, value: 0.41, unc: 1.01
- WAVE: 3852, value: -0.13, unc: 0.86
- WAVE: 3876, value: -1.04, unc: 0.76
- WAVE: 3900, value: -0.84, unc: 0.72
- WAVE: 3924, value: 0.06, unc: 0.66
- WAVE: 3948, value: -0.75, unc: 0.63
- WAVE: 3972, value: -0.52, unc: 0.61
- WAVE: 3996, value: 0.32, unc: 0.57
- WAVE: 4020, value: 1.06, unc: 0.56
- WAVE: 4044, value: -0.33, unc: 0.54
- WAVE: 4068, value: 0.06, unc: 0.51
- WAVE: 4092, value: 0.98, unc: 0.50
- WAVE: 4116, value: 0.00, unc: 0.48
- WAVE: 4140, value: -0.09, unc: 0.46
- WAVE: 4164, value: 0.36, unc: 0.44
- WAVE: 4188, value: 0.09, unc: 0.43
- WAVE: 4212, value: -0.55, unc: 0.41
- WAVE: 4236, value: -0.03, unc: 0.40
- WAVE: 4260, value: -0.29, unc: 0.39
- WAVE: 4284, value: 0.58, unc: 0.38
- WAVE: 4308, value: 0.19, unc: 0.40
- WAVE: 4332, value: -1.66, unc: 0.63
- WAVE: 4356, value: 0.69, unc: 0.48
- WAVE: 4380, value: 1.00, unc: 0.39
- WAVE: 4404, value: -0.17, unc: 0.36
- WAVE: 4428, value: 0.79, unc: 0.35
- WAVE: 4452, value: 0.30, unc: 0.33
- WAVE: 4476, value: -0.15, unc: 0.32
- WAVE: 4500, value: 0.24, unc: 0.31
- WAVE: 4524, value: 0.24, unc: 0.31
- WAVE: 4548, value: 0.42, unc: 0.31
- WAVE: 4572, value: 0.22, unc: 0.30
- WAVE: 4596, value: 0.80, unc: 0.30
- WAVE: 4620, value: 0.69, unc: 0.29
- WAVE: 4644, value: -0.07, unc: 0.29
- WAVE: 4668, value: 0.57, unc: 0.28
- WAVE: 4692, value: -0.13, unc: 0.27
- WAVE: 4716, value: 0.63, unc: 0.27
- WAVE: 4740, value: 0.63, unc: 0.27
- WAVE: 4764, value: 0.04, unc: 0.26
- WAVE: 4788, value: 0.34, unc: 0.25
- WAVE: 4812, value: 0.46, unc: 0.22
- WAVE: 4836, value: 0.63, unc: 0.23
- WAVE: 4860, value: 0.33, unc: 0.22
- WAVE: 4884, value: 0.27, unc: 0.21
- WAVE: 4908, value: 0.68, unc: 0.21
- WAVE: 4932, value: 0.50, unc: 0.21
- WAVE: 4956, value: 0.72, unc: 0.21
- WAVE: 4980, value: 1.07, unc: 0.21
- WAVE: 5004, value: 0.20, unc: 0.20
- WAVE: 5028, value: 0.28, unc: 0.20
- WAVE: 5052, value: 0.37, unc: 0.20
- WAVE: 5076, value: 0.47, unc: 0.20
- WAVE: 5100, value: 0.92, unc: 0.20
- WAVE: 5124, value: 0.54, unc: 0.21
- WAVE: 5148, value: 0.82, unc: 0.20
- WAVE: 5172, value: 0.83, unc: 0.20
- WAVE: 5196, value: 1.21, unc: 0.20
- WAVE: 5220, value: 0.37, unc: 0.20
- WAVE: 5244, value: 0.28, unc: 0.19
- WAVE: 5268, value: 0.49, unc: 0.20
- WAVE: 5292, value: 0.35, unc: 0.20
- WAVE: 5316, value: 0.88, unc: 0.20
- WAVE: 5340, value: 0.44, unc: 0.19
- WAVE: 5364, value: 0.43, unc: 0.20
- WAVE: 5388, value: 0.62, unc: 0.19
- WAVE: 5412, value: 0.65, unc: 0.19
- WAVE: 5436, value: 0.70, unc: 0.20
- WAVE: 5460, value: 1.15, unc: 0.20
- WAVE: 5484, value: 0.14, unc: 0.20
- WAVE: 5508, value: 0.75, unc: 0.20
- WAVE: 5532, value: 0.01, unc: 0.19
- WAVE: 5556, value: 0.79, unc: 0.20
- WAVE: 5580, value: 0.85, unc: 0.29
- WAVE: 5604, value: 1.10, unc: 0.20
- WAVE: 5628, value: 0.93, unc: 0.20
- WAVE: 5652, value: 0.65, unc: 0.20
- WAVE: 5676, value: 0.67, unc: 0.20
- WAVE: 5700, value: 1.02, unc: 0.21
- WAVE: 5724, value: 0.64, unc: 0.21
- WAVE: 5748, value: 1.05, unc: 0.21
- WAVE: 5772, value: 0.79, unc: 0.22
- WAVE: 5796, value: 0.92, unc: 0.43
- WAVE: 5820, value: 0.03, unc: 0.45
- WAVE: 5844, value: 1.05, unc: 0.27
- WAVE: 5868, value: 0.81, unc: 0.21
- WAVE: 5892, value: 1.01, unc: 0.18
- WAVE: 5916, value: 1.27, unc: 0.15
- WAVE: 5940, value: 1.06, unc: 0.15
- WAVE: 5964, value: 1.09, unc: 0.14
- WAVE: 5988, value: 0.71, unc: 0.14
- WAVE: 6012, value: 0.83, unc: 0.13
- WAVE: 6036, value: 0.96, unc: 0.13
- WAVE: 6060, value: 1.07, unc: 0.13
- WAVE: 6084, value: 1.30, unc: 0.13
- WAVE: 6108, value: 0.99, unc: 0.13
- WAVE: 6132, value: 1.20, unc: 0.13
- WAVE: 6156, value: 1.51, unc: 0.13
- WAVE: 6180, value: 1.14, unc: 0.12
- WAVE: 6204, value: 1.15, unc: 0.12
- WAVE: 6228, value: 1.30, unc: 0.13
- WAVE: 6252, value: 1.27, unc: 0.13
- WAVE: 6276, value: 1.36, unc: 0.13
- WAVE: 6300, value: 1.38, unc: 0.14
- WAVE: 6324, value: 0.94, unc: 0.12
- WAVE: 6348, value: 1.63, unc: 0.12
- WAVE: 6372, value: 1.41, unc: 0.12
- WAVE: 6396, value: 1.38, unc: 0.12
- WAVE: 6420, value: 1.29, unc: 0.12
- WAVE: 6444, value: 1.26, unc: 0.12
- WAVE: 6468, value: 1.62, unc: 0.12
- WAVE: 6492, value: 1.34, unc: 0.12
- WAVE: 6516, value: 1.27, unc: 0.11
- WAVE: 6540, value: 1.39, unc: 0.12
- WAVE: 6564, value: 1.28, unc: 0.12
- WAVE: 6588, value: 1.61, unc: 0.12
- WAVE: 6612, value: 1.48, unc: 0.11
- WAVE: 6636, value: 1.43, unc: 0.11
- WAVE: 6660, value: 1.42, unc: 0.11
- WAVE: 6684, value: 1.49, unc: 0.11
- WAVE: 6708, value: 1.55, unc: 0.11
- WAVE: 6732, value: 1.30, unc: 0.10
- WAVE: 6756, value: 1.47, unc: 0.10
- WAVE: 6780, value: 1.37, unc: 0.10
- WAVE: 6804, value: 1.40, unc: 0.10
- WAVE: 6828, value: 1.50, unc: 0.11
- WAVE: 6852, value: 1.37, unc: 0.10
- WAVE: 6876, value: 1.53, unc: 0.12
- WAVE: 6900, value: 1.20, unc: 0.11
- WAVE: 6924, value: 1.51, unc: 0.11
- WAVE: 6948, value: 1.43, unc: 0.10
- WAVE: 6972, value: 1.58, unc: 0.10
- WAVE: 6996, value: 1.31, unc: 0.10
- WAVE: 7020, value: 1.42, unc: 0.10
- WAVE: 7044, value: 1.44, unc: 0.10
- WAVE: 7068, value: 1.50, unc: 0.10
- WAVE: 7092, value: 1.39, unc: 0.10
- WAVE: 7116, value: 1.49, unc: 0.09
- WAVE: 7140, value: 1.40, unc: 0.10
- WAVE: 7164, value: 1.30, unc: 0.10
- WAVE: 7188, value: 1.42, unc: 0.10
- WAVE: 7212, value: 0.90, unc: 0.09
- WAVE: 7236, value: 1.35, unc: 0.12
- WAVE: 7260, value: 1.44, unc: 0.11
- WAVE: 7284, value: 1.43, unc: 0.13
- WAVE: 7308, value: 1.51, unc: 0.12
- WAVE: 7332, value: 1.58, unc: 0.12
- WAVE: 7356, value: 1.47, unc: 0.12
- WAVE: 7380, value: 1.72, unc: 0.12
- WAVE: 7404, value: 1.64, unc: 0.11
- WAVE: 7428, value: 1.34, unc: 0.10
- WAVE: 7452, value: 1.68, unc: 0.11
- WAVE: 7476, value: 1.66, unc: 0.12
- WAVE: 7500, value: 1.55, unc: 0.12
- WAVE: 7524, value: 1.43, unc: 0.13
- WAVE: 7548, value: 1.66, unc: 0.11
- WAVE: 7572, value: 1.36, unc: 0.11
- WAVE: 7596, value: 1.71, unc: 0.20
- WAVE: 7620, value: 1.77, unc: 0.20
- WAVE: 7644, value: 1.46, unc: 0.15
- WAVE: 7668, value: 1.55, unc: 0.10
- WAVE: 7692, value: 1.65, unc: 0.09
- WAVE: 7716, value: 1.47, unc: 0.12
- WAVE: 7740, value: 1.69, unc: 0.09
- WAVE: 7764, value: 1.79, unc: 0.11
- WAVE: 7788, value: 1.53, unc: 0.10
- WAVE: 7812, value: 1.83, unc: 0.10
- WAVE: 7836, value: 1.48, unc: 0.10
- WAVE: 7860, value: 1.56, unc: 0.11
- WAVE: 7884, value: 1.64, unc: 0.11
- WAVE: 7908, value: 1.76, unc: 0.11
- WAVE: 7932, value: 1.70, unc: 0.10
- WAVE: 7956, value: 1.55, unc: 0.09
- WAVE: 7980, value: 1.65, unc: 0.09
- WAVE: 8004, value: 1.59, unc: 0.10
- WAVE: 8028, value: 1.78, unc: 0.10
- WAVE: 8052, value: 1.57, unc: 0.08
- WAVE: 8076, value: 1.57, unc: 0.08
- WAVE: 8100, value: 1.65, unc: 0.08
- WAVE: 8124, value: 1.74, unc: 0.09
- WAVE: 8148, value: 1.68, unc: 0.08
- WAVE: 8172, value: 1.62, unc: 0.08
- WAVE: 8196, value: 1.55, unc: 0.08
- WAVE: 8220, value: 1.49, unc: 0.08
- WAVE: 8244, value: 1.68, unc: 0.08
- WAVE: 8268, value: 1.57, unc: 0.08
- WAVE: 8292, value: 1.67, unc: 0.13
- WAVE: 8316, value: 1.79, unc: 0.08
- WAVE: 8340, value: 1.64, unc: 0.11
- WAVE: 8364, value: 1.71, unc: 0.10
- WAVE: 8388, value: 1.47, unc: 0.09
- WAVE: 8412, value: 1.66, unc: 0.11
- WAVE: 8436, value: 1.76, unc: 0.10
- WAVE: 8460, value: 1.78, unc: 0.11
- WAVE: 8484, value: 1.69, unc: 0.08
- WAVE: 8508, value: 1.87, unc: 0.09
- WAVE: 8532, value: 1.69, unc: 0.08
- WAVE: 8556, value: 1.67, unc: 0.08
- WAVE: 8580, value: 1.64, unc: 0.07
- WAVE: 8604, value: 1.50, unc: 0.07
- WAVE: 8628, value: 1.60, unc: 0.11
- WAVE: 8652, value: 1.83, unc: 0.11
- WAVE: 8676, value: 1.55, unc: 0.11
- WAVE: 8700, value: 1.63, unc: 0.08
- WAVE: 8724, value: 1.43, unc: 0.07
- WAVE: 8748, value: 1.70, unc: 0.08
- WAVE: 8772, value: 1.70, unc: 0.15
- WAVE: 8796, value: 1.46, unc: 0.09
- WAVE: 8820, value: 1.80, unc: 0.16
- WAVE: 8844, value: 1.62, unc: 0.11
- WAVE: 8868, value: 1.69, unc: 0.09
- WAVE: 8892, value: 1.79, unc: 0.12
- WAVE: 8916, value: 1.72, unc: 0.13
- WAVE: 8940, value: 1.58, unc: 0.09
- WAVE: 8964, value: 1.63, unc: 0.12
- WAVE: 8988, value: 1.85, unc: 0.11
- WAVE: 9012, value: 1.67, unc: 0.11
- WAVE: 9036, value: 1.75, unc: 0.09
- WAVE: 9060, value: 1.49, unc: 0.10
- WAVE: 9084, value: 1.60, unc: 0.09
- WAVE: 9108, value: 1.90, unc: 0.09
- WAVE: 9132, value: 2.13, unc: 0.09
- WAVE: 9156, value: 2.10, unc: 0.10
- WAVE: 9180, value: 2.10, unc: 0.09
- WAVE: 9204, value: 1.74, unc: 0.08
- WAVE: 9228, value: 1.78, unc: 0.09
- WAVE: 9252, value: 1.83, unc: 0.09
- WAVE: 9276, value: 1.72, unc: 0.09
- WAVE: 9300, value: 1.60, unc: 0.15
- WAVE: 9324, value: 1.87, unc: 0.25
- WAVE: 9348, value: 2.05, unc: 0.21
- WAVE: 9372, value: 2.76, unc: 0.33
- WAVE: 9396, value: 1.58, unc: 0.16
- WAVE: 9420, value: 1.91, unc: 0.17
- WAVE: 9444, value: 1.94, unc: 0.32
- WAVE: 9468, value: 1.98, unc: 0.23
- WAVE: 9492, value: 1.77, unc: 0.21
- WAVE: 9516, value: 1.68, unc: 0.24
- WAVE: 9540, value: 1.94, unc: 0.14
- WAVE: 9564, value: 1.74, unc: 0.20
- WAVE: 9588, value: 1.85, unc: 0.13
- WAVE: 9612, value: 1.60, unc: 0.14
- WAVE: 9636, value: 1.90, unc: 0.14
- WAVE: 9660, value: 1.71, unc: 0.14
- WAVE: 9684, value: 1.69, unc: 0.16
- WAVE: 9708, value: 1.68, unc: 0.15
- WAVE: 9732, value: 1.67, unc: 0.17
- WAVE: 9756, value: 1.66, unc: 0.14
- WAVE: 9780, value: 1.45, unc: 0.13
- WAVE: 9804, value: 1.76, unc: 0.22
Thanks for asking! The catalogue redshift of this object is 0.39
